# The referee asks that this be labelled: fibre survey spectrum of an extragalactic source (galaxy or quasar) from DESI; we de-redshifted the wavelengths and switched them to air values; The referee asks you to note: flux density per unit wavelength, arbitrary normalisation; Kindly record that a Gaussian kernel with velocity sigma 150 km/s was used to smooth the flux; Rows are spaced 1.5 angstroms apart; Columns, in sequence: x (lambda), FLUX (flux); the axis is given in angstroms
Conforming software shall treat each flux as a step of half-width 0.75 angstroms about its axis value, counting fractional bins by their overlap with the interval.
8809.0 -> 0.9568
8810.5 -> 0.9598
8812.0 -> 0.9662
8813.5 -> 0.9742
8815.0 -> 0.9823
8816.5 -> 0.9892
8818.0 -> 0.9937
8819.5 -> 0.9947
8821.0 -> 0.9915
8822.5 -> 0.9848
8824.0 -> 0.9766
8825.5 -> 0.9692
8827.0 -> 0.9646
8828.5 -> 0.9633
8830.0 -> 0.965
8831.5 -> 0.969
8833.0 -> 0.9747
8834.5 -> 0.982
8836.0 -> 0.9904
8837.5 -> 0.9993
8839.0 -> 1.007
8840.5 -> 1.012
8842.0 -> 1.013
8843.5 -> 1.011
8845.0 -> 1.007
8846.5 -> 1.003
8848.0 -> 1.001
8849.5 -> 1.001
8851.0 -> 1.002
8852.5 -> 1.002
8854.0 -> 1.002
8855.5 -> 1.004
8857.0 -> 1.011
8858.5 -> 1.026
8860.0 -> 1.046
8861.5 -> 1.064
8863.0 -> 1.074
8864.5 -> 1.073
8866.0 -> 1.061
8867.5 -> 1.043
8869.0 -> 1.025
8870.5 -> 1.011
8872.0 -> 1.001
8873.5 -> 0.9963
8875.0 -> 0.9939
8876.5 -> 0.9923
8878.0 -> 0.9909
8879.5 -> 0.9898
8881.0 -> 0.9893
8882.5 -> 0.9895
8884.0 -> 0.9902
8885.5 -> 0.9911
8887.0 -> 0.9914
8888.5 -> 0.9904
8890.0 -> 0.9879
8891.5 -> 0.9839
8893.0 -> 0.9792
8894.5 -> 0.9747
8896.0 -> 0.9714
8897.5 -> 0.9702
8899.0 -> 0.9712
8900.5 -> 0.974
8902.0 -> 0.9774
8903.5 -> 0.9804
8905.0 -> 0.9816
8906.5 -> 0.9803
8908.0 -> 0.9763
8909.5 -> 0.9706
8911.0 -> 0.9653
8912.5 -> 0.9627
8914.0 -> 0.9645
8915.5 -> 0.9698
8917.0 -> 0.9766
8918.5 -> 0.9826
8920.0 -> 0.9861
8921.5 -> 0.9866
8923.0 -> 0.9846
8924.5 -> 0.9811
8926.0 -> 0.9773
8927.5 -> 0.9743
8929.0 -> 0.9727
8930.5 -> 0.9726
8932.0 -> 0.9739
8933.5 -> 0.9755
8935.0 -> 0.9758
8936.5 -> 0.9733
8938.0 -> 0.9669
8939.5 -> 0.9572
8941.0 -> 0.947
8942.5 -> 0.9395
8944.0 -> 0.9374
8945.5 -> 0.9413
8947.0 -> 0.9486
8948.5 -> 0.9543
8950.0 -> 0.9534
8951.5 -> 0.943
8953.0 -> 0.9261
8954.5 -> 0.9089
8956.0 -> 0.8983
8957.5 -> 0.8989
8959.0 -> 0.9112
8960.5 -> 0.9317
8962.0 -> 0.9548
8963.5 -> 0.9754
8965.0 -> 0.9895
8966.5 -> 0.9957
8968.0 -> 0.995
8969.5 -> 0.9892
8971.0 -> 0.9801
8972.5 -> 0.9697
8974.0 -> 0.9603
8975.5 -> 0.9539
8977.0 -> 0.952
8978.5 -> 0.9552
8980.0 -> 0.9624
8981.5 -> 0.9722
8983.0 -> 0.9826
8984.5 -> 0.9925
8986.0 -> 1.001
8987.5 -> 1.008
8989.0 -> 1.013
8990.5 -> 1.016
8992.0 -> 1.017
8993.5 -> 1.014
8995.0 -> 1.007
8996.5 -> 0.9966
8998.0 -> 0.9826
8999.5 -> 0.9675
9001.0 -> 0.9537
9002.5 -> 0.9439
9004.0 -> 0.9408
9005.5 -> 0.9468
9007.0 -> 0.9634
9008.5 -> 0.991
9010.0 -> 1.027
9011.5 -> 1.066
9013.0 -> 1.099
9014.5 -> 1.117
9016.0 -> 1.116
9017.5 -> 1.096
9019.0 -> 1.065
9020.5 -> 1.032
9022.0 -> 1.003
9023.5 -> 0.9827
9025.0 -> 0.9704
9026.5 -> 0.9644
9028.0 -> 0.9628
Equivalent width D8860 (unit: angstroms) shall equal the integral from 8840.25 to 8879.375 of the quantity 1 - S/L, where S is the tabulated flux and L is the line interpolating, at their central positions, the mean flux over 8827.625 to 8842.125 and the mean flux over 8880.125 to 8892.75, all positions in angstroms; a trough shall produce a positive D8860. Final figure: -1.2 angstroms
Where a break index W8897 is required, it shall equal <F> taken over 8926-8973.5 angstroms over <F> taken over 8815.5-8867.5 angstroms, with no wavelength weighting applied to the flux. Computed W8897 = 0.95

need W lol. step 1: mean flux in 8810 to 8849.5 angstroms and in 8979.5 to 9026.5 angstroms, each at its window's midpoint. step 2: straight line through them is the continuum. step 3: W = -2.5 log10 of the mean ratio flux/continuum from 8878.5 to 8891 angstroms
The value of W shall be 0.004 mag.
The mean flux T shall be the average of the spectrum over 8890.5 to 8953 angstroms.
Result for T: 0.969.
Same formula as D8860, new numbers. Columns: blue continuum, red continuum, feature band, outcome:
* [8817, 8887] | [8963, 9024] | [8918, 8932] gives 0.3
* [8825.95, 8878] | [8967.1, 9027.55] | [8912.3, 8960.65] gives 2.2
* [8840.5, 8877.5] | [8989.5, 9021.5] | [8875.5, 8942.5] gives 2.7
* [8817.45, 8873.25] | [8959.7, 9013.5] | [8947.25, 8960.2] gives 0.8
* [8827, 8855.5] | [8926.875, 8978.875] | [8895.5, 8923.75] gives -0.1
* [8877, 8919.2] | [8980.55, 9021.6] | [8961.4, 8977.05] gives 0.4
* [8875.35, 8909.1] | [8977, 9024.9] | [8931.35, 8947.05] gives 0.5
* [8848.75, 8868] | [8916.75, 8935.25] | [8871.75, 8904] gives 0.7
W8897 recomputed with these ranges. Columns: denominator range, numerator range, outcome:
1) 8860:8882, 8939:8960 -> 0.91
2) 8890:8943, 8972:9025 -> 1.03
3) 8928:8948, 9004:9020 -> 1.09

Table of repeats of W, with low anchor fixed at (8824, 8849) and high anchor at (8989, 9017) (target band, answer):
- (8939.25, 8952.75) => 0.06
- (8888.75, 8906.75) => 0.02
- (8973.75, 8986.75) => 0.04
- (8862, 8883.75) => -0.02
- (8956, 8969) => 0.06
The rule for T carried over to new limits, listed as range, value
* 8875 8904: 0.984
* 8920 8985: 0.96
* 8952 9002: 0.97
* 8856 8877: 1.03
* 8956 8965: 0.936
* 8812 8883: 1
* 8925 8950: 0.962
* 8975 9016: 0.997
